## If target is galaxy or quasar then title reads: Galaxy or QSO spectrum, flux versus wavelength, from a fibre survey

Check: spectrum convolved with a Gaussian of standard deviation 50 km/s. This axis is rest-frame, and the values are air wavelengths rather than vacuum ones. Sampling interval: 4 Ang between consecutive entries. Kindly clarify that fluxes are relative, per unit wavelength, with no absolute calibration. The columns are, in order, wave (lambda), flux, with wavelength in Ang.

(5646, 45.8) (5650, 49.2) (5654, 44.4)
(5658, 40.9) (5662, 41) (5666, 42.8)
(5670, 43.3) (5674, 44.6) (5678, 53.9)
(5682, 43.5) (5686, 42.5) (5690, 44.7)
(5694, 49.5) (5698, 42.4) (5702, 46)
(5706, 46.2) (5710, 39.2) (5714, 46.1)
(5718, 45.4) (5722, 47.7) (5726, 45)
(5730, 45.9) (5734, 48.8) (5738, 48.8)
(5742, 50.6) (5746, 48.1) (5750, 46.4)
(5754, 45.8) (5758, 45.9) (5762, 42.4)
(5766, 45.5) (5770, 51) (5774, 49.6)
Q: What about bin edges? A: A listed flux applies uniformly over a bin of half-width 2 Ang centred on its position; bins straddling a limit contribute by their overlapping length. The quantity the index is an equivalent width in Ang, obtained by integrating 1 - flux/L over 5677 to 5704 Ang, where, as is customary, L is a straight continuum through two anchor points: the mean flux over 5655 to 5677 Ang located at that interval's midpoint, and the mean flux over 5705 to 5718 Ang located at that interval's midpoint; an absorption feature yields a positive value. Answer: -1.4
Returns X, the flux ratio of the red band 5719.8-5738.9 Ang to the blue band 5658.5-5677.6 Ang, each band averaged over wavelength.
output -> 1.08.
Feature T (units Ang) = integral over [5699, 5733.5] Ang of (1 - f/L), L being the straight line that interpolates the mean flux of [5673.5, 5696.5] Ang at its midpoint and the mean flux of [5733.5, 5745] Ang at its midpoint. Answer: 2.1 Ang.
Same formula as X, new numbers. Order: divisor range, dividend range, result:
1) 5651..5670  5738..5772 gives 1.10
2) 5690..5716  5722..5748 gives 1.07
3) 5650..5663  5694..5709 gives 1.04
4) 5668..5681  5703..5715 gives 0.93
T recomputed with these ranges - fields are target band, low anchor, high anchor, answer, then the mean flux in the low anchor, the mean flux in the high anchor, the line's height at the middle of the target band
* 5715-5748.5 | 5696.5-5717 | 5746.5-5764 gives -2.0 Ang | 44.1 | 45.4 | 44.8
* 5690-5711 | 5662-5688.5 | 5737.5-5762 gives 0.3 Ang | 44.8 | 47.1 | 45.6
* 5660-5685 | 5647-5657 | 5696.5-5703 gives 0.3 Ang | 46.1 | 44.1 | 45.2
